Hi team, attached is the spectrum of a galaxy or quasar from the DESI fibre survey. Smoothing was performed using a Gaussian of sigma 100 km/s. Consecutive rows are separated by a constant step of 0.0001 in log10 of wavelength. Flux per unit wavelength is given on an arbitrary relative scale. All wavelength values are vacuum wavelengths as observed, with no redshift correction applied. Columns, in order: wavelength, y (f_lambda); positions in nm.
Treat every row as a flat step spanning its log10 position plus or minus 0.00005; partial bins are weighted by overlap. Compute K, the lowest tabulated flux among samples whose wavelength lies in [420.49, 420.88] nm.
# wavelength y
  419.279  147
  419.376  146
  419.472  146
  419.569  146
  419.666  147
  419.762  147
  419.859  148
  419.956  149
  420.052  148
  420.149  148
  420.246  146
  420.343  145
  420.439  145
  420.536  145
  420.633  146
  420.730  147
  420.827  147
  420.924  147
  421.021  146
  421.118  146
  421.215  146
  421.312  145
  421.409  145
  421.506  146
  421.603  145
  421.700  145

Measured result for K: 145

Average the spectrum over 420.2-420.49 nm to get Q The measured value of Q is 146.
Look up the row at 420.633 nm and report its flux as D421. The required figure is 146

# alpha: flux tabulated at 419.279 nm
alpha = 147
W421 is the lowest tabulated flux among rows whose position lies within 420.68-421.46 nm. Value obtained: 145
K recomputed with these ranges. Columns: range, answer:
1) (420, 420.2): 148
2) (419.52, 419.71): 146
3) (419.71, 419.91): 147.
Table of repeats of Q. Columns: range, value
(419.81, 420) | 148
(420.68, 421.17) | 146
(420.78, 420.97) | 147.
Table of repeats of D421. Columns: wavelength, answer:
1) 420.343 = 145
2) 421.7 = 145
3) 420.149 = 148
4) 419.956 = 149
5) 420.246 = 146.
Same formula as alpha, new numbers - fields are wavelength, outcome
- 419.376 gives 146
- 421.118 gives 146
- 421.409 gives 145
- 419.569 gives 146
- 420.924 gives 147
